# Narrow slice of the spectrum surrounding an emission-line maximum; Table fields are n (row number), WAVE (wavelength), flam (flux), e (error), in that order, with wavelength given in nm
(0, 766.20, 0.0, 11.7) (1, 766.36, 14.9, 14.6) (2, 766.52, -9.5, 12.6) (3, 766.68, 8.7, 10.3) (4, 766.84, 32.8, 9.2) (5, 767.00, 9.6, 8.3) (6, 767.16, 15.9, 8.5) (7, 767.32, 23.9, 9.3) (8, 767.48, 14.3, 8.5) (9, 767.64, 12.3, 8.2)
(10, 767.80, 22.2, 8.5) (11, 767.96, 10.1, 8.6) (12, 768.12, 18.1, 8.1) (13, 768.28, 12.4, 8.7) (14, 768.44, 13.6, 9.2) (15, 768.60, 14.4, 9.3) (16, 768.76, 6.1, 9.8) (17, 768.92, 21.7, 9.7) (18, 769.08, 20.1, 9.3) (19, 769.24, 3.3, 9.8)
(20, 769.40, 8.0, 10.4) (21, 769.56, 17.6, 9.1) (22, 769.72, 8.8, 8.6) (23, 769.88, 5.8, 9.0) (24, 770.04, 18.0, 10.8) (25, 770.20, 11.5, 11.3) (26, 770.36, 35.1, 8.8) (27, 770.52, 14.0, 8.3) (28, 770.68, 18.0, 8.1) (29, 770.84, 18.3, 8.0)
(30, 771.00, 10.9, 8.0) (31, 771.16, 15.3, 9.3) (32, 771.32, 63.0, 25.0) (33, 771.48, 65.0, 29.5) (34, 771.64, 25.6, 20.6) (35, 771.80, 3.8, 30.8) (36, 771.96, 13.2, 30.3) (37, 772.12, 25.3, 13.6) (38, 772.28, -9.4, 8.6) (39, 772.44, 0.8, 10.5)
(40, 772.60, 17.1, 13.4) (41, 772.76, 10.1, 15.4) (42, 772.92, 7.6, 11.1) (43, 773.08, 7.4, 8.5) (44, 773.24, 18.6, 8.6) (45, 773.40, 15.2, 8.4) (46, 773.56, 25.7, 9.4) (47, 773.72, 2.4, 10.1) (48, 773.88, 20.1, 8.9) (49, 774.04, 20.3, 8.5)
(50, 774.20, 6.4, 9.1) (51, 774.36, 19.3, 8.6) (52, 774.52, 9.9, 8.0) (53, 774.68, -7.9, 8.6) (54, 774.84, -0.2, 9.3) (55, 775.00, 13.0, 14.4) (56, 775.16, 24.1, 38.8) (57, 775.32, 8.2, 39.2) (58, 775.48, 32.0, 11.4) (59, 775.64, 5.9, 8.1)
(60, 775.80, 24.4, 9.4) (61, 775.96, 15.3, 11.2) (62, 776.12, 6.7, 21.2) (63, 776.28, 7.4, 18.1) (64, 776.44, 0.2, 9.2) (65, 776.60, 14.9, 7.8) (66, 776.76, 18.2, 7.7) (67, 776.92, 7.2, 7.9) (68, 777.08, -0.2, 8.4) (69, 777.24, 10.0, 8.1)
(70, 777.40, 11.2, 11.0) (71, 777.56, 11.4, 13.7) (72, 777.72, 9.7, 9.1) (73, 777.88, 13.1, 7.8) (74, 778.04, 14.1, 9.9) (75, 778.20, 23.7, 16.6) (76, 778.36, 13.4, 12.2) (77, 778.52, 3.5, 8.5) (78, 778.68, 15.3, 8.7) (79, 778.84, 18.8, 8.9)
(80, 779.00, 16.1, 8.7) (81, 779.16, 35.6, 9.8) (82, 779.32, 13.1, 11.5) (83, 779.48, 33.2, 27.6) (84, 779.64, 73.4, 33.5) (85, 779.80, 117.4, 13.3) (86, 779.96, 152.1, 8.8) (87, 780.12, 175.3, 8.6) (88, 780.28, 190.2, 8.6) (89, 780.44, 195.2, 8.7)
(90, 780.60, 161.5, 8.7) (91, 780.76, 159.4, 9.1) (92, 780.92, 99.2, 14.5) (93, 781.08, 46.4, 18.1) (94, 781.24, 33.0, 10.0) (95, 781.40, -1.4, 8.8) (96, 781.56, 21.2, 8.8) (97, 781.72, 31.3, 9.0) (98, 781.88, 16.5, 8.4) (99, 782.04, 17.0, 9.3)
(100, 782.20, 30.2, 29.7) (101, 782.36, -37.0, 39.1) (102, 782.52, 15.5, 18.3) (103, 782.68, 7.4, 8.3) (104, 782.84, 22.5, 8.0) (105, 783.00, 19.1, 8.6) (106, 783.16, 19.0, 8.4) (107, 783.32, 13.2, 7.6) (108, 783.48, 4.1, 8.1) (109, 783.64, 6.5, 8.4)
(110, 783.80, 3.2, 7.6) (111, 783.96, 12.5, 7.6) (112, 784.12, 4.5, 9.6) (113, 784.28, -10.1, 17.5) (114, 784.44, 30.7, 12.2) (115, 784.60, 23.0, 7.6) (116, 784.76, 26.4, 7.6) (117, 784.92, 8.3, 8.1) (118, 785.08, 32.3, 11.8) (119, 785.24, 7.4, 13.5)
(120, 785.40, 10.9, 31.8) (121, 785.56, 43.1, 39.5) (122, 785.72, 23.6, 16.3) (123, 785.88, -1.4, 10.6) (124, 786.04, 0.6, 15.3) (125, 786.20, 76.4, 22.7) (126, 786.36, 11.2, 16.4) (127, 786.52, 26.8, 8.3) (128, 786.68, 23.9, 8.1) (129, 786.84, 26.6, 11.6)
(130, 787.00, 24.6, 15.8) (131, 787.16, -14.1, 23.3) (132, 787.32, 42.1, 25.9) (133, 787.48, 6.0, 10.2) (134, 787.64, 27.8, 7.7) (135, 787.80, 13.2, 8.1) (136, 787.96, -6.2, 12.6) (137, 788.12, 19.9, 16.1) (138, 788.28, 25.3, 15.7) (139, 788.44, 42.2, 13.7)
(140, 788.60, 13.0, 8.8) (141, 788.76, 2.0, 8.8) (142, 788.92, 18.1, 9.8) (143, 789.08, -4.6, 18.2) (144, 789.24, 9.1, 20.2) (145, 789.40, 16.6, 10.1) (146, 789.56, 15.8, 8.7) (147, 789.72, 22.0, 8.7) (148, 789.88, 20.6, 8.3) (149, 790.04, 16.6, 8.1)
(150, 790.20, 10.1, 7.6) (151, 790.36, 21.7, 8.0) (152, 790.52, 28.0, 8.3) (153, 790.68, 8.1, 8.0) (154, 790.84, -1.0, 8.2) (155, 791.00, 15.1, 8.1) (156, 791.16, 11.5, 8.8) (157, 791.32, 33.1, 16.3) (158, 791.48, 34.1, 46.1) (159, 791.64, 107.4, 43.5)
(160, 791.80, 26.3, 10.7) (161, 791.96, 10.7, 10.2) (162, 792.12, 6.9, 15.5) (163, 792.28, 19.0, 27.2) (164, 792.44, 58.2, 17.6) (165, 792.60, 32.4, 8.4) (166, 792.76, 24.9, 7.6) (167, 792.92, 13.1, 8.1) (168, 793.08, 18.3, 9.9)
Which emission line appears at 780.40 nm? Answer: [O II]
